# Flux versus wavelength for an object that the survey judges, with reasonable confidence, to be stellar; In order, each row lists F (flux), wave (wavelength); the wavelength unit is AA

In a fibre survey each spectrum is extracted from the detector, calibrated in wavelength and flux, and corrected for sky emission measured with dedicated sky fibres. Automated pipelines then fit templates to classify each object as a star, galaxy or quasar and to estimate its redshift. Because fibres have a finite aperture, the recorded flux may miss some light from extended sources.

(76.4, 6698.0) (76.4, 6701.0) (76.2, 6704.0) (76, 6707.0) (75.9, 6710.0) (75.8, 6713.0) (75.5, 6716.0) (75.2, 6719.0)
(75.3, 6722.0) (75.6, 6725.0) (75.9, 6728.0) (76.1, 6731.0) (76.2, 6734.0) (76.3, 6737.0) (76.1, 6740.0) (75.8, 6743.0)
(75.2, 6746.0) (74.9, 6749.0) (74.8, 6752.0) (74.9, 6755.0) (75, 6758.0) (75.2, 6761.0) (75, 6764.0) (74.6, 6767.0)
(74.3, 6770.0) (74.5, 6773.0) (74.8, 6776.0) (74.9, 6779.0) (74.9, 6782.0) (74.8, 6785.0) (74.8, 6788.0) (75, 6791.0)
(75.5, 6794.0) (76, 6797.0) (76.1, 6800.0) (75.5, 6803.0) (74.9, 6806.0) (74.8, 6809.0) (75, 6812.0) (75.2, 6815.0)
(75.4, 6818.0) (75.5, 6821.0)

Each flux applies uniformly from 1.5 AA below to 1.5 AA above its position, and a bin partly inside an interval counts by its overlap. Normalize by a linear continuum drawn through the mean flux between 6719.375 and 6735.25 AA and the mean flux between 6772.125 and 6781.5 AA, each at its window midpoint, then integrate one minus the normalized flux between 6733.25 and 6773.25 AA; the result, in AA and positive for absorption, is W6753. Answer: 0.0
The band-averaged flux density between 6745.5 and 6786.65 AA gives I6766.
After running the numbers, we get 74.8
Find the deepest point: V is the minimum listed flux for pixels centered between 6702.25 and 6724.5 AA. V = 75.2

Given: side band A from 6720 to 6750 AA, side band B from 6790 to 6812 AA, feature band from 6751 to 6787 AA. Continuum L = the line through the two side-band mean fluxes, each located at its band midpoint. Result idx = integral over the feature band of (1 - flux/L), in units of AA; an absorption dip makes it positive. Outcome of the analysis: 0.4 AA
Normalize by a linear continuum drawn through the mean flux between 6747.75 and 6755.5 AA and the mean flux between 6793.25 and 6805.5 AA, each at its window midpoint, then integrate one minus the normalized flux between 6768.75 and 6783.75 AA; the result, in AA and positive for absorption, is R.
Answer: 0.1 AA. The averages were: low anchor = 74.9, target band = 74.7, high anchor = 75.7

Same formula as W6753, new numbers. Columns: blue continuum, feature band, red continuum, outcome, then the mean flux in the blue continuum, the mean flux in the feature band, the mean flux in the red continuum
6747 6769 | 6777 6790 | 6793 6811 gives 0.1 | 74.9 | 74.9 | 75.5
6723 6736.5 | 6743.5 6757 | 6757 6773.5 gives 0.0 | 76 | 75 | 74.8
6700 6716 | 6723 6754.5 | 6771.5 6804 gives 0.0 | 76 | 75.7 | 75.2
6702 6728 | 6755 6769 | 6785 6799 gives 0.1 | 75.7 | 74.9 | 75.3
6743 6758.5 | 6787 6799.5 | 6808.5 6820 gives 0.0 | 75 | 75.4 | 75.1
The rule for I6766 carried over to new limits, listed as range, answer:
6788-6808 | 75.4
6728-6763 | 75.5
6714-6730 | 75.5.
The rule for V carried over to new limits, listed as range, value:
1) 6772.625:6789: 74.5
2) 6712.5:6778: 74.3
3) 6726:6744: 75.8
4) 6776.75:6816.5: 74.8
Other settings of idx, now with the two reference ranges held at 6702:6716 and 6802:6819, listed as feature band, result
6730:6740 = -0.1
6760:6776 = 0.2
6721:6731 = 0.0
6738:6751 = 0.0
